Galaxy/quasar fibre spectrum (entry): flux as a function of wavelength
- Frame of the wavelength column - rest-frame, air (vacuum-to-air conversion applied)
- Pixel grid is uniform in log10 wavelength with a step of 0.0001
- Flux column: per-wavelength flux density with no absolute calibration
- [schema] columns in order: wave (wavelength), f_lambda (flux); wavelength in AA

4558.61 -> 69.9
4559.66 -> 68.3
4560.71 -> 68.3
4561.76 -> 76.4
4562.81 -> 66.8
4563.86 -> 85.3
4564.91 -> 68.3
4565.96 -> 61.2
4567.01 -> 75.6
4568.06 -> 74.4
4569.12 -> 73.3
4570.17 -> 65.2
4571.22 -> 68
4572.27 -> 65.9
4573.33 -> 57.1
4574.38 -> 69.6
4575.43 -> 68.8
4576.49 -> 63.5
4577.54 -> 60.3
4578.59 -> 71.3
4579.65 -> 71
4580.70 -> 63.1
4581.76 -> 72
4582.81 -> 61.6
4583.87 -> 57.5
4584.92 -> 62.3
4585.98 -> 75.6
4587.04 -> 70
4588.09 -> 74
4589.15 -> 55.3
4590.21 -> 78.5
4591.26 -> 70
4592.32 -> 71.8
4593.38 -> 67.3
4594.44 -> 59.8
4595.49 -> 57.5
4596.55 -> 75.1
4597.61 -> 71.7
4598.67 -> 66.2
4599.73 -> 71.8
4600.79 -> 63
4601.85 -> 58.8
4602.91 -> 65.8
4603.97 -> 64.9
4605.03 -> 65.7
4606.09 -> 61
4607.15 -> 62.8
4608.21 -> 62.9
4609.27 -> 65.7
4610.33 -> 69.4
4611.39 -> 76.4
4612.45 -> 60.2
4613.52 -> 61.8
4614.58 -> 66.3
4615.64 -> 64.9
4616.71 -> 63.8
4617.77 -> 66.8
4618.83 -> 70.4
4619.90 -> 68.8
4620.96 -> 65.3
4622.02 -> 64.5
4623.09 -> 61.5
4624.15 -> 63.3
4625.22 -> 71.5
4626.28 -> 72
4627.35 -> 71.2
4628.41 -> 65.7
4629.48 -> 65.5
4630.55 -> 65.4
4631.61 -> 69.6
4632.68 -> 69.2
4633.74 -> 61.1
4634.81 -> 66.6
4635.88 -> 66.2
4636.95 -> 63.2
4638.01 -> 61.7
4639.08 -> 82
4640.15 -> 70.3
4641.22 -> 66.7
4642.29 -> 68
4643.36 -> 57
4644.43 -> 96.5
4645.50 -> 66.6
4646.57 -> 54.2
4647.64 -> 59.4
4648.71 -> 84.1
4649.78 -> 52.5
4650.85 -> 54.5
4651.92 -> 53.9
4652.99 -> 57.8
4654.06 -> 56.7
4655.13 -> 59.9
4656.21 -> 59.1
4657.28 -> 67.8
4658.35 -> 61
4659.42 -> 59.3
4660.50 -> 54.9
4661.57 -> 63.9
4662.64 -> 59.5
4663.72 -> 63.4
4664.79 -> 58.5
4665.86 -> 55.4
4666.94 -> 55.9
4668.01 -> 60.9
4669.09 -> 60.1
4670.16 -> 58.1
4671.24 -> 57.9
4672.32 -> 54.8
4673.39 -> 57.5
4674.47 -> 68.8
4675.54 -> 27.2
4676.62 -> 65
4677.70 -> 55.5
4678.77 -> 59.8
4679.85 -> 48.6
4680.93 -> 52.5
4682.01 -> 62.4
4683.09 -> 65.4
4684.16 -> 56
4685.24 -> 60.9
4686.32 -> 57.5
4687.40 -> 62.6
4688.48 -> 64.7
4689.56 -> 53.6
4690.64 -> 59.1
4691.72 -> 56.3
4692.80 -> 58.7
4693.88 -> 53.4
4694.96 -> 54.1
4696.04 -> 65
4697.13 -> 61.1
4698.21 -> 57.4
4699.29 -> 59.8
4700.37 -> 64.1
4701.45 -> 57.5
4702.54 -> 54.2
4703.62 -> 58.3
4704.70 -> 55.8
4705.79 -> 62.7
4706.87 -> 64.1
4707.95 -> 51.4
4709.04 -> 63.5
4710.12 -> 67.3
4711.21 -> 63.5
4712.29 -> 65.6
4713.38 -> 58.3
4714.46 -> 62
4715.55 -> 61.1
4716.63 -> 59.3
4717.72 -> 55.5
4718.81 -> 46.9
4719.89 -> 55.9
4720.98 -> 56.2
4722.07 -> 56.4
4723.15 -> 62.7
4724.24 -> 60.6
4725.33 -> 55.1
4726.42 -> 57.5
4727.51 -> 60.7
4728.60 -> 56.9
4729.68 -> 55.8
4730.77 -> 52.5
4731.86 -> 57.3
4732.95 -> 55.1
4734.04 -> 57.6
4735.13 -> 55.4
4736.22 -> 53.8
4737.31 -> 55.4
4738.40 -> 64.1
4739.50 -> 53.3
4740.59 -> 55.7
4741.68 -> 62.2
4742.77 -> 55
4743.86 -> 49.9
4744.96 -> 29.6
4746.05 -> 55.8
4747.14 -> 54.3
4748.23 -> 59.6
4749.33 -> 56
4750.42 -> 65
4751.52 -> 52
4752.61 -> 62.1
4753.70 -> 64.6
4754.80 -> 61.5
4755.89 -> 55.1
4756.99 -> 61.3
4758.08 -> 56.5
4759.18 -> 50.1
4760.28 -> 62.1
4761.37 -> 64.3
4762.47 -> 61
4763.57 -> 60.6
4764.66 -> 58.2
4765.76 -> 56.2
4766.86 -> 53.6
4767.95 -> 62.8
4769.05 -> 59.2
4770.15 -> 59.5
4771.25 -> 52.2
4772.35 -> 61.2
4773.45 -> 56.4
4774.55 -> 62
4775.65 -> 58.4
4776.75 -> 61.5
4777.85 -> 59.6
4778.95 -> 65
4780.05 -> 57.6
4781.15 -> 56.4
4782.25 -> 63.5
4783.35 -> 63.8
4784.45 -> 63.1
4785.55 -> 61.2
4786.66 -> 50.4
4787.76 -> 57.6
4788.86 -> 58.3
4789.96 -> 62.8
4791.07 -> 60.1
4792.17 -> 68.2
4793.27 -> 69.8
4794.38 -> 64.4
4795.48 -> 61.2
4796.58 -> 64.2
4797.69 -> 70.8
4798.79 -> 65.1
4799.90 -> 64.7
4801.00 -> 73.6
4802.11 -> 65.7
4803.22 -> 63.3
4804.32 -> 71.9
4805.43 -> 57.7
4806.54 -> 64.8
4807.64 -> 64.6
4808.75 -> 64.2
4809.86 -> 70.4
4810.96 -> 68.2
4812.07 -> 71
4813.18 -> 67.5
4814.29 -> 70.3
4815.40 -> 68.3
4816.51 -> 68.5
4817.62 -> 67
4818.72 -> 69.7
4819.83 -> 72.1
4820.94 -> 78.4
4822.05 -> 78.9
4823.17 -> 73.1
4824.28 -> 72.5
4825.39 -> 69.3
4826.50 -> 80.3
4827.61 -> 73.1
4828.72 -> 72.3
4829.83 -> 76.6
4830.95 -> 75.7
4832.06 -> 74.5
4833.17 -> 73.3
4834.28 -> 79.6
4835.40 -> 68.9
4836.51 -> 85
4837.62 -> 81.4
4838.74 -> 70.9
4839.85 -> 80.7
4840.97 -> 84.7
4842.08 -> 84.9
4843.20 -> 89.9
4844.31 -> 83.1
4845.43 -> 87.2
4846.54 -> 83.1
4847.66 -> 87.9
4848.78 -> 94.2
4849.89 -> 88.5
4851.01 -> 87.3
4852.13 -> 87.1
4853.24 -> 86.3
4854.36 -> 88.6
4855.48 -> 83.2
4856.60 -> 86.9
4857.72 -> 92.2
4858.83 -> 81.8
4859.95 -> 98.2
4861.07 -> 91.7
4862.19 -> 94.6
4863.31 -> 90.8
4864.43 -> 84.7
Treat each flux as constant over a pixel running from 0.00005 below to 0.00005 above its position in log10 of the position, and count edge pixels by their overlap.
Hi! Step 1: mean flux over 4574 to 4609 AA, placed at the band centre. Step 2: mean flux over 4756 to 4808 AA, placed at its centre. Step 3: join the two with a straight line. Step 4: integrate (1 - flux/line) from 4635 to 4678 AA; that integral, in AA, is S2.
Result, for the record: 2.1 AA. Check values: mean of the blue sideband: 66.4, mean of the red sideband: 61.4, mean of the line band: 61.4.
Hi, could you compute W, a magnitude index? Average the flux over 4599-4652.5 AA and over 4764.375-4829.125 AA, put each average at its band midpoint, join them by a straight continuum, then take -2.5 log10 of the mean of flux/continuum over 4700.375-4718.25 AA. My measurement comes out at 0.09 mag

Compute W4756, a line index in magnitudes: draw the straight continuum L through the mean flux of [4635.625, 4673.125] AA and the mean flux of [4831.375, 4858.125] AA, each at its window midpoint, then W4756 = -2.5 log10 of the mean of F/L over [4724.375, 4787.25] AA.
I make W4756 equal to 0.27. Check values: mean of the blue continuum 62.3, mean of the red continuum 83.6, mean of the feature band 57.7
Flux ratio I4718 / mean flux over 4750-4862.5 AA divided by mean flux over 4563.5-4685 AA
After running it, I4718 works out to 1.1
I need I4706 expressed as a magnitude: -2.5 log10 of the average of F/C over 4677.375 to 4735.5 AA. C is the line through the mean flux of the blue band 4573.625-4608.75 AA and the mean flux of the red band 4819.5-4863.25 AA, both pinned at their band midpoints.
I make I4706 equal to 0.25 mag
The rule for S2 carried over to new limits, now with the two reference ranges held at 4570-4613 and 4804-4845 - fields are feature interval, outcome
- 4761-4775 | 2.5 AA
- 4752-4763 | 1.8 AA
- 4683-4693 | 1.5 AA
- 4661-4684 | 3.7 AA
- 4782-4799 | 2.3 AA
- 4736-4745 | 2.1 AA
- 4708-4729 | 3.4 AA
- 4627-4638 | 0.2 AA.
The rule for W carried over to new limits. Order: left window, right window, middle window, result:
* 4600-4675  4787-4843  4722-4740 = 0.180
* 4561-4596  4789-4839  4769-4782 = 0.177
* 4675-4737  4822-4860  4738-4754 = 0.165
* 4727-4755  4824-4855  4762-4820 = 0.092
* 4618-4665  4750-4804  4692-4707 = 0.078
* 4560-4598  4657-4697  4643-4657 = -0.029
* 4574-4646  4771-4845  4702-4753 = 0.187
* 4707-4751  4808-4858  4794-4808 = 0.095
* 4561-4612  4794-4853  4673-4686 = 0.232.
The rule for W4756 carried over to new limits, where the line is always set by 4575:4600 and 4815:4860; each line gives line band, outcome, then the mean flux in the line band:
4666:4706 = 0.242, 57.8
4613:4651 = 0.045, 66.7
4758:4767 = 0.290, 58.3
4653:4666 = 0.181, 60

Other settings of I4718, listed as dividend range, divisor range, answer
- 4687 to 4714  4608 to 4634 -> 0.90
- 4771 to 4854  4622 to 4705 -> 1.15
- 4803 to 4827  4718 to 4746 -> 1.26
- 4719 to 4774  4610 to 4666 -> 0.88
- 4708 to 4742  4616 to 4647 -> 0.86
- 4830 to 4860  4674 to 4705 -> 1.45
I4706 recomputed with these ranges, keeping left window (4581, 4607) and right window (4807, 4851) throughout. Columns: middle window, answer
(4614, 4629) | 0.01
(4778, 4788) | 0.23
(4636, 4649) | 0.00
